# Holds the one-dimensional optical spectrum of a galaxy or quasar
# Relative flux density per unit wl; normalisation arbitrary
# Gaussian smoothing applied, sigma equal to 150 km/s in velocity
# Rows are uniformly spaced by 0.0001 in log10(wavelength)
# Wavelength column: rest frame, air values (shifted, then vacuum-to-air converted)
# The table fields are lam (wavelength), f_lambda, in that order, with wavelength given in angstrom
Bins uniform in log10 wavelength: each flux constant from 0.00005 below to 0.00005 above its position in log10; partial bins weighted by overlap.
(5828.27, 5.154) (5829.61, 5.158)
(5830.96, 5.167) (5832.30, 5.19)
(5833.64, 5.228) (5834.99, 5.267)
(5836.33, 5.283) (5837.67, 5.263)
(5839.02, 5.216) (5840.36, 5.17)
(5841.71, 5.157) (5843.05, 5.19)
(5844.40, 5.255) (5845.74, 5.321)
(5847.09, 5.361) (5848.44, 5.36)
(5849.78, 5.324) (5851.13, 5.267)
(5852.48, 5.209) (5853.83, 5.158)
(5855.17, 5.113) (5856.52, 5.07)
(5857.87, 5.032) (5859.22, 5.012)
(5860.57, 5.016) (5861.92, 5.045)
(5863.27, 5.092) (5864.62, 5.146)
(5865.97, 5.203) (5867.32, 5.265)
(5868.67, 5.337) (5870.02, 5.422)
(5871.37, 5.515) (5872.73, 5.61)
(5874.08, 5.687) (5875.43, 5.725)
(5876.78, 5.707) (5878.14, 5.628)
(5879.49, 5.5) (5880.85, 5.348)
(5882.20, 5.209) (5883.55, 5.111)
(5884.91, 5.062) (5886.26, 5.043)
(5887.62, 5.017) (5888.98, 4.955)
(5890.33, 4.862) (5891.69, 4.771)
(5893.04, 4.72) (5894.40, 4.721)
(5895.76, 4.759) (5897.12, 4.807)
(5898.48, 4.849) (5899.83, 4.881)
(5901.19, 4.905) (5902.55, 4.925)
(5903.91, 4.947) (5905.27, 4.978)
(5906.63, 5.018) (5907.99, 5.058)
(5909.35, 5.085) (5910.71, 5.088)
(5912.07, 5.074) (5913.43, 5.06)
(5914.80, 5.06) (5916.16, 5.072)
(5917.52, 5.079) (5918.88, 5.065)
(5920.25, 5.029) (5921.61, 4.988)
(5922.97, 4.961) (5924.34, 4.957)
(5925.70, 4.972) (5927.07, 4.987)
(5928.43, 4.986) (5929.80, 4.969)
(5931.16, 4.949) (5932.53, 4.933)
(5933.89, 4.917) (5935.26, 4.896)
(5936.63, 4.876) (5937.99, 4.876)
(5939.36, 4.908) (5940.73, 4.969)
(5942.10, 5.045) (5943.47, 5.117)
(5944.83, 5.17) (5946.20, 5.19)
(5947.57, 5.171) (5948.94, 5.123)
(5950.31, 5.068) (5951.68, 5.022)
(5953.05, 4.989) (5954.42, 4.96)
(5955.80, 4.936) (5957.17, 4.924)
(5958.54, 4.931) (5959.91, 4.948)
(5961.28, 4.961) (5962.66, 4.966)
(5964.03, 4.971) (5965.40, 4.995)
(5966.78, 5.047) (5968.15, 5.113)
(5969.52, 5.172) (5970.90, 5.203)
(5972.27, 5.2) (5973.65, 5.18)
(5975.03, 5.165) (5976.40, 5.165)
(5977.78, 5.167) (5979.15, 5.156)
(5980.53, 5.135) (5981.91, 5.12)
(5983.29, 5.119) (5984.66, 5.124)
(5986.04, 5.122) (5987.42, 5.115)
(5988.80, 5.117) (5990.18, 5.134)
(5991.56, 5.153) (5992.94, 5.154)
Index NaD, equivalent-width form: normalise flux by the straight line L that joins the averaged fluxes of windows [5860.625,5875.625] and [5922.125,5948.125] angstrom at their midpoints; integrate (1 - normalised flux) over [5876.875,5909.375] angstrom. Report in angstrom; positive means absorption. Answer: 1.2 angstrom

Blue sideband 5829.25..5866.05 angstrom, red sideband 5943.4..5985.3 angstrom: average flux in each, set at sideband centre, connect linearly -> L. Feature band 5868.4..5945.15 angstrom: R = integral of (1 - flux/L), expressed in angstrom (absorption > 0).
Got 0.9 angstrom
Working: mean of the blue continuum 5.19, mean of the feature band 5.07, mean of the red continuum 5.08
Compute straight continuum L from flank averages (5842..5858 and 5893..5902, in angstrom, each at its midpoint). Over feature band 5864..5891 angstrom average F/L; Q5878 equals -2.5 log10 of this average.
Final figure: -0.07 mag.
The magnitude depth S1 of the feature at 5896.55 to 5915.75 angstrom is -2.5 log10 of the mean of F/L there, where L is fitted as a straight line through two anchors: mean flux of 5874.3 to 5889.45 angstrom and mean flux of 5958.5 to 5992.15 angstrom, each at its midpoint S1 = 0.059 mag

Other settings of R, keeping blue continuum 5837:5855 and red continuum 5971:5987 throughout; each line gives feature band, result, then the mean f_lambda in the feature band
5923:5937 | 0.6 angstrom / 4.94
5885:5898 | 0.9 angstrom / 4.86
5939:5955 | 0.3 angstrom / 5.07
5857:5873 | 0.1 angstrom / 5.21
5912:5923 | 0.3 angstrom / 5.05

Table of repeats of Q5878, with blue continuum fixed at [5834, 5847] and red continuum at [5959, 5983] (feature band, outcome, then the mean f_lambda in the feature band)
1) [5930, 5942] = 0.05 mag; 4.92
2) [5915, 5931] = 0.03 mag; 5.01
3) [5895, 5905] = 0.07 mag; 4.87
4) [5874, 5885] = -0.05 mag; 5.45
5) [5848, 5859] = 0.01 mag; 5.18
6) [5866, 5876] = -0.06 mag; 5.49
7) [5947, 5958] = 0.02 mag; 5.02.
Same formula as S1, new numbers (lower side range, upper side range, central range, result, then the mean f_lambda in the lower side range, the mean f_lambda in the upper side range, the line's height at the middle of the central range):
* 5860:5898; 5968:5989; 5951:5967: 0.04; 5.19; 5.15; 5.16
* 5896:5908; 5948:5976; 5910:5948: -0.01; 4.92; 5.05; 4.97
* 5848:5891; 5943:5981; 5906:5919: 0.02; 5.25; 5.08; 5.17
